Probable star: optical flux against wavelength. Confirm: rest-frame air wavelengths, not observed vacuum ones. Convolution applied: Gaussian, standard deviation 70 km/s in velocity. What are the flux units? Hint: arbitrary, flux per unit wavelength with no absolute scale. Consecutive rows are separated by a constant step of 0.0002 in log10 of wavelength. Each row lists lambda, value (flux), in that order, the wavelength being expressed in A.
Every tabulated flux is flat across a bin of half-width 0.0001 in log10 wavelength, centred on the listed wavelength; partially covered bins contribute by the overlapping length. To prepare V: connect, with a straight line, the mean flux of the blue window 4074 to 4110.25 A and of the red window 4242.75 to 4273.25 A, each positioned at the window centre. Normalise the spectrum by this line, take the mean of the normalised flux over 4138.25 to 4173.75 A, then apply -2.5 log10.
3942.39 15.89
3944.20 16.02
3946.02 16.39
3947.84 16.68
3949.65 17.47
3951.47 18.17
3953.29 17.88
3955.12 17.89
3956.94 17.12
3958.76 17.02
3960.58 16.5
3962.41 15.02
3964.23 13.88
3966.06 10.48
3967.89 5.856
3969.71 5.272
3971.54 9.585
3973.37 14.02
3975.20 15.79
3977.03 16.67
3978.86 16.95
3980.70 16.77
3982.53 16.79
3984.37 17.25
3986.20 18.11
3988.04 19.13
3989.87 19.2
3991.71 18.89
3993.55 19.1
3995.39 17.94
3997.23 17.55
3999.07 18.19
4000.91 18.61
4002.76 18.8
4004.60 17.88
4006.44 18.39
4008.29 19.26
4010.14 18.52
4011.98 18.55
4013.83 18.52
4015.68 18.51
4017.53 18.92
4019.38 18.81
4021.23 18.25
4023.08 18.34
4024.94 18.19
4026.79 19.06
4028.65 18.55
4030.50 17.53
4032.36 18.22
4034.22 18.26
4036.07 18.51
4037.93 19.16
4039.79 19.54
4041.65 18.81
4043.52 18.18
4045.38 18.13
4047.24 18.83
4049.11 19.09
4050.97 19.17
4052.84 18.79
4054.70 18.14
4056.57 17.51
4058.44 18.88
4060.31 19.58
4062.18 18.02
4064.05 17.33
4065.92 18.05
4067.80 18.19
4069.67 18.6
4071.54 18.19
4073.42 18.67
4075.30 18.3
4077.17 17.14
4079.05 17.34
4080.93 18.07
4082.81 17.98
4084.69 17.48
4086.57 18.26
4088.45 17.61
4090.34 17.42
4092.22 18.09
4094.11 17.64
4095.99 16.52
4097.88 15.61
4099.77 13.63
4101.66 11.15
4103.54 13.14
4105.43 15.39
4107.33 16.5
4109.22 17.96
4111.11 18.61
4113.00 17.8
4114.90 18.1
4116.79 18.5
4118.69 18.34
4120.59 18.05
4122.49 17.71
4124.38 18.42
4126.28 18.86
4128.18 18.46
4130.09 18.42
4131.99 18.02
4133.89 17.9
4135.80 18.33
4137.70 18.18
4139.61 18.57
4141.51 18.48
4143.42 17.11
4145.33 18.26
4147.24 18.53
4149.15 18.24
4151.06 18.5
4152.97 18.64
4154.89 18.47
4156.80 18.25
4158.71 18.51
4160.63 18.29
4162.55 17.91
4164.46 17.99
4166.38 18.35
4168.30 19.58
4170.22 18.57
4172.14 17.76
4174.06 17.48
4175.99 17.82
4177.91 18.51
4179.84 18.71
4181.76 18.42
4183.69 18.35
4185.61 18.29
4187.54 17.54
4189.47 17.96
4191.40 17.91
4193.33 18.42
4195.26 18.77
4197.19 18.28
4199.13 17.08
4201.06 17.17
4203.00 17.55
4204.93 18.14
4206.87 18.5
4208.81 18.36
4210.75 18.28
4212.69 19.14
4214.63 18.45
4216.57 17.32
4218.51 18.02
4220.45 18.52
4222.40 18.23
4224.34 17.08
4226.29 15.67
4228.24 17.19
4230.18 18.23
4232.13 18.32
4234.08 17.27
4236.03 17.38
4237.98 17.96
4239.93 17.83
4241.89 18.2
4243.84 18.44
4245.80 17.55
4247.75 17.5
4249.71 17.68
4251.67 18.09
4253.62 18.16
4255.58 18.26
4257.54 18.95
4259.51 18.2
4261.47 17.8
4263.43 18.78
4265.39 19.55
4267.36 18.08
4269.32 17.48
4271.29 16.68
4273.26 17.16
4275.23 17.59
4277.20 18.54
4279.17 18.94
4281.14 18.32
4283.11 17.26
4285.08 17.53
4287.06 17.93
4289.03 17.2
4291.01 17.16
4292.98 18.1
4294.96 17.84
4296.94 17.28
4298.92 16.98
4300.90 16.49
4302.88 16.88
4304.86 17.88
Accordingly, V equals -0.070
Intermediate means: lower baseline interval 16.6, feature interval 18.3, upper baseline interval 18.1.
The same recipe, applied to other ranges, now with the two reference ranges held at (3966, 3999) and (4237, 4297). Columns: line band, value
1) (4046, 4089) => -0.13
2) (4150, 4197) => -0.07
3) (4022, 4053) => -0.16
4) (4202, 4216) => -0.05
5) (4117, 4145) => -0.09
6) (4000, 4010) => -0.18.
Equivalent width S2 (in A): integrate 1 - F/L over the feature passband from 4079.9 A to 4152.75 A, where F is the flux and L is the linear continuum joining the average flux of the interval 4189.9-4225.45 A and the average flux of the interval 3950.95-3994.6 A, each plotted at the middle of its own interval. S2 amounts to -1.7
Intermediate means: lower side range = 15.5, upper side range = 18.1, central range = 17.5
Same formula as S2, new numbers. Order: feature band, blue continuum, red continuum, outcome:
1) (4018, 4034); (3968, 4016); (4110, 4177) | -1.1 A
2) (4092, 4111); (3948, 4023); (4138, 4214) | 2.2 A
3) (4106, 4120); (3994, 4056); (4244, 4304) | 0.3 A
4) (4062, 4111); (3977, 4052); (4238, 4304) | 3.3 A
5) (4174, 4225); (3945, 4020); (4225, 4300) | -1.6 A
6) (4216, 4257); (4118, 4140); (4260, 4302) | 0.3 A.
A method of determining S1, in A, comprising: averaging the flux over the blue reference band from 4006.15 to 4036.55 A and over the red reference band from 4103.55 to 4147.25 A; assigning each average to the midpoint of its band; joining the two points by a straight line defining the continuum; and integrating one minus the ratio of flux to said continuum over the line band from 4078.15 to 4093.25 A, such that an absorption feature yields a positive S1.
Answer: 0.3 A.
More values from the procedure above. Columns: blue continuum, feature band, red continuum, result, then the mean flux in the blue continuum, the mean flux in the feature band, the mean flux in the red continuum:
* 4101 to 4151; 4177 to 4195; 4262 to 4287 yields -0.5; 17.6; 18.3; 18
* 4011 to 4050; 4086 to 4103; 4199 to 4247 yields 2.1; 18.6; 16.1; 17.8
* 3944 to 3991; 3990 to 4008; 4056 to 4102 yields -2.7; 15.5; 18.4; 17.5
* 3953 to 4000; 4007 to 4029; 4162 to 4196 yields -3.3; 15.7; 18.6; 18.2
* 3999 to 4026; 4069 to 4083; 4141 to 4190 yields 0.3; 18.5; 18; 18.2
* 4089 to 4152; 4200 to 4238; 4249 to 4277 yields 0.0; 17.4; 17.8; 18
